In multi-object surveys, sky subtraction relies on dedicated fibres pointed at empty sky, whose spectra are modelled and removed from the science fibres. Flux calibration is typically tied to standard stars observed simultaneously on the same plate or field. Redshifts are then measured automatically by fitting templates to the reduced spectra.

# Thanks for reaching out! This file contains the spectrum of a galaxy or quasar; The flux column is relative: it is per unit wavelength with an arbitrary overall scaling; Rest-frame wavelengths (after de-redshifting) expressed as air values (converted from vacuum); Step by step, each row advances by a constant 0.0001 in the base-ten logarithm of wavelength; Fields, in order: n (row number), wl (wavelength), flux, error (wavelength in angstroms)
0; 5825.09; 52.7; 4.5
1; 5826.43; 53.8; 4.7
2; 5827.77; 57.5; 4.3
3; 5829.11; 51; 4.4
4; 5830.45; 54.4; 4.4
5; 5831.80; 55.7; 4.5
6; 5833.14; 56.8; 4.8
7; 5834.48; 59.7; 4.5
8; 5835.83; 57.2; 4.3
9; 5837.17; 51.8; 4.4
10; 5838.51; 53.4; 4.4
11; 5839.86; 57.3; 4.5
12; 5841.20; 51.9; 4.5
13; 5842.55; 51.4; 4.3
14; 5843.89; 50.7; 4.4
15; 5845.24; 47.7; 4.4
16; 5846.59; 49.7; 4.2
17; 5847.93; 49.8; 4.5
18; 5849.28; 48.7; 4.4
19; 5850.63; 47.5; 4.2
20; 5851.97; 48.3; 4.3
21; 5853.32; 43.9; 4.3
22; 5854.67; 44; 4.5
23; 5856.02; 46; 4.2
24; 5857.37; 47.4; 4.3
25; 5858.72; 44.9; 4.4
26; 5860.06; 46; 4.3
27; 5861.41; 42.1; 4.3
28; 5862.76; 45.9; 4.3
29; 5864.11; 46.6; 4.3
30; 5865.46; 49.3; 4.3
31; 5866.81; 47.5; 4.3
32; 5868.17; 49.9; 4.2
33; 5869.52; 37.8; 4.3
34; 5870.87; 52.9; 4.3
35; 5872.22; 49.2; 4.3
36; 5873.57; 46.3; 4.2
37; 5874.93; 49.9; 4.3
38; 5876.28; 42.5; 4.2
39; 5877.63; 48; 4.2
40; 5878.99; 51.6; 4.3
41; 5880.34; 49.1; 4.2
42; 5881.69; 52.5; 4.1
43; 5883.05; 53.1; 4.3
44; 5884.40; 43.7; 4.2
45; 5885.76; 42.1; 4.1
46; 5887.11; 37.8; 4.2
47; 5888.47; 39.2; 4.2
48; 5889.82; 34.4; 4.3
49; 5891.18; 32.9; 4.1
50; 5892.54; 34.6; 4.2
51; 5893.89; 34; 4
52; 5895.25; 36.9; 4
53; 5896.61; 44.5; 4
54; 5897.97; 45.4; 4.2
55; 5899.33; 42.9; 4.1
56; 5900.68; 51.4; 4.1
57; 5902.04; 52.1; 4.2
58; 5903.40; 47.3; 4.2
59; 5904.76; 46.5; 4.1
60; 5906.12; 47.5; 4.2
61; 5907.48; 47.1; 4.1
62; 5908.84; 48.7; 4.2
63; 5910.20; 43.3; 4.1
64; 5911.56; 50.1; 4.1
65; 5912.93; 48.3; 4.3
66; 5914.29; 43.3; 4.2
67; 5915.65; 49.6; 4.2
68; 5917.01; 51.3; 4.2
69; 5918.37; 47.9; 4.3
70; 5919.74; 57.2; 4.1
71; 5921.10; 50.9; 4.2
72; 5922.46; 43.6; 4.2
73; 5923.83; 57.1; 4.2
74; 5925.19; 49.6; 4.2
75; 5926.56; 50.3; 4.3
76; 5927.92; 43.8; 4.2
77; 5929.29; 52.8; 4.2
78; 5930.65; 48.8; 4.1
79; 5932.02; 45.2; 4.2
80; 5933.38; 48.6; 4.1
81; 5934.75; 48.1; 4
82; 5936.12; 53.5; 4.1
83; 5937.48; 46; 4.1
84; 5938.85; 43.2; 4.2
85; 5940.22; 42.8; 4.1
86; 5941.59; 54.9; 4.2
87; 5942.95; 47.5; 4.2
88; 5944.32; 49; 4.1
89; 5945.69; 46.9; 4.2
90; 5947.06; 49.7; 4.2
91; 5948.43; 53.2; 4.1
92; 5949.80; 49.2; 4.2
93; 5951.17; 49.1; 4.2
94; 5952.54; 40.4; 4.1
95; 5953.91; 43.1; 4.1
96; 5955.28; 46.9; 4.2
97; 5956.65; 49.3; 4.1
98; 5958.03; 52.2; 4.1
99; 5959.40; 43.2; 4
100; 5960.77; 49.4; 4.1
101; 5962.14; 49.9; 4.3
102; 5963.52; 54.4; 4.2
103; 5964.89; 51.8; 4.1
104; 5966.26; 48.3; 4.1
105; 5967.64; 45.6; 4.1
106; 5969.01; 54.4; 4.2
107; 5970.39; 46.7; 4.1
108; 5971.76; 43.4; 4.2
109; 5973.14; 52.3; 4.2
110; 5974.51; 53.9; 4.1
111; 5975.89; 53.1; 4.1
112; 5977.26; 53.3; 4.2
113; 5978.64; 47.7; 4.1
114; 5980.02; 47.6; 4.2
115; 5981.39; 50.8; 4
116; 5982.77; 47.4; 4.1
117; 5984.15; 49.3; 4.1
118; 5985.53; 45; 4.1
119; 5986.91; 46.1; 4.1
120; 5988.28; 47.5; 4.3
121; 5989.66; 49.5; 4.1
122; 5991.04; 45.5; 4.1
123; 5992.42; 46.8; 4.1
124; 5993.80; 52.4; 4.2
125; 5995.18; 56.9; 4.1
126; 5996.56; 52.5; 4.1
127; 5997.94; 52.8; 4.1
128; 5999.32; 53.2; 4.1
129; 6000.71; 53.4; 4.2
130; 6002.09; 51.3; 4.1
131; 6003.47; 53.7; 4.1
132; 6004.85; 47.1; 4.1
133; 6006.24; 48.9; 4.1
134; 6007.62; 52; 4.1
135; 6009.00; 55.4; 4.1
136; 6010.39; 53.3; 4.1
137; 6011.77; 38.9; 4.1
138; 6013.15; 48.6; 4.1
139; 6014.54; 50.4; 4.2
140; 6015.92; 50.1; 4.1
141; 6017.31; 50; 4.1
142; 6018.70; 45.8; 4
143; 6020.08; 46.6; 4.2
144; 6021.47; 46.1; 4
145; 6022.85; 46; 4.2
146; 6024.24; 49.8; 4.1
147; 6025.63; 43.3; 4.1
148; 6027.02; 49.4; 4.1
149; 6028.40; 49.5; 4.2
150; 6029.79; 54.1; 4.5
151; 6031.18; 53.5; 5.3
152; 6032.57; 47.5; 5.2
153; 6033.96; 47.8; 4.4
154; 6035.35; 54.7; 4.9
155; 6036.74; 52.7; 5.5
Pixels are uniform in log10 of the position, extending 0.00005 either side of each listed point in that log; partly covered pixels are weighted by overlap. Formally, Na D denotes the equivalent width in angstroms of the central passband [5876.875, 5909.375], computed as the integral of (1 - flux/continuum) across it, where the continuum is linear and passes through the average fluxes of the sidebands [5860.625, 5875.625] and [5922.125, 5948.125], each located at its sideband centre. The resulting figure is 2.3 angstroms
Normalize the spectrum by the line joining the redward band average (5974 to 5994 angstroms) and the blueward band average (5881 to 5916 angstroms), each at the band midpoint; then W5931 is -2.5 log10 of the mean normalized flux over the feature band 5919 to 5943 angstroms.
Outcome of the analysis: -0.07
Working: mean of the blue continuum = 44.2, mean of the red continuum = 48.9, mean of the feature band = 49.1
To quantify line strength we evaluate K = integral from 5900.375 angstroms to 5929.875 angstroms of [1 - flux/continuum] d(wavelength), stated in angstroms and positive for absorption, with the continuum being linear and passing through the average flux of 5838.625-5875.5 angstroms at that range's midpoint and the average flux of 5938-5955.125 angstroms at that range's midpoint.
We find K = -0.9 angstroms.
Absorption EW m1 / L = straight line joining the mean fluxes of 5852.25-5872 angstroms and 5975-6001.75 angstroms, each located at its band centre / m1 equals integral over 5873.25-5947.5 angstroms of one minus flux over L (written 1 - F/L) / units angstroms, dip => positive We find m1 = 1.6 angstroms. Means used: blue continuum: 46.1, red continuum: 50.1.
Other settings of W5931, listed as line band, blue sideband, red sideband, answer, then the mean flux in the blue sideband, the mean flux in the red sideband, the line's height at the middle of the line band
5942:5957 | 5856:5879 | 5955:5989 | 0.020 mag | 46.8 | 49.2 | 48.7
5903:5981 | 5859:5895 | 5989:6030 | -0.039 mag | 44.5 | 49.7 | 47.1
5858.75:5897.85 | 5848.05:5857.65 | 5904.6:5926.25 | 0.077 mag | 46.7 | 48.9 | 47.6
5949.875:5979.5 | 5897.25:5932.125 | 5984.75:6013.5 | 0.011 mag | 48.6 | 50.1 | 49.5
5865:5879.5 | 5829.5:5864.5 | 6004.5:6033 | 0.049 mag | 50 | 48.9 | 49.8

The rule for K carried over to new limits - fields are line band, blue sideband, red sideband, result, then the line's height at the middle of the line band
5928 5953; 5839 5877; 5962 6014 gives 0.5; 49.2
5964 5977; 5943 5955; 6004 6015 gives -0.5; 48.2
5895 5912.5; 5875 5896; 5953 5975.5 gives -1.1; 43.9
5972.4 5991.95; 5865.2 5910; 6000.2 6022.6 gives -0.3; 48.4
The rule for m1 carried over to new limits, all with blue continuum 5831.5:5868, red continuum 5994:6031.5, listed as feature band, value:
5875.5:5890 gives 1.3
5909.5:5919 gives 0.4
